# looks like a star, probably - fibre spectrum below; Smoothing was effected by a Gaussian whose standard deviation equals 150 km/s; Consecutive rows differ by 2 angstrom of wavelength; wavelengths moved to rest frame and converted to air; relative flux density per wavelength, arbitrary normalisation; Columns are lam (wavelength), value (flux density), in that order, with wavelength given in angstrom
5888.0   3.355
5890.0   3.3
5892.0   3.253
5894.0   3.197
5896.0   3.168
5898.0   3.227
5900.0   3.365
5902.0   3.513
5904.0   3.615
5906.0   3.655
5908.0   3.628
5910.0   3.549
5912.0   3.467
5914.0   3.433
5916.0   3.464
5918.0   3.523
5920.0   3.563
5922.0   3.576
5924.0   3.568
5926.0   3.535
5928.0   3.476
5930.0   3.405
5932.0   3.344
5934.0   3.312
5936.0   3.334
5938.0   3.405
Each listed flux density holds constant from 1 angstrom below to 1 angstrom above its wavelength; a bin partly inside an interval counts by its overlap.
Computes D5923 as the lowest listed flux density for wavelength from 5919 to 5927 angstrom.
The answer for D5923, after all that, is 3.535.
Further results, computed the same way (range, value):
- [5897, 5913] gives 3.227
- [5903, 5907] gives 3.615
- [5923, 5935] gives 3.312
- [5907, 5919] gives 3.433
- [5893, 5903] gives 3.168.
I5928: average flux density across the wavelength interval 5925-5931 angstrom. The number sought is 3.47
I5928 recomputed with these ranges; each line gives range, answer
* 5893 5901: 3.24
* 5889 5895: 3.25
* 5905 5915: 3.55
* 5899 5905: 3.5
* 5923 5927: 3.55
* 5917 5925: 3.56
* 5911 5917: 3.45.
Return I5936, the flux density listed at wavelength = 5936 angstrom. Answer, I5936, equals 3.334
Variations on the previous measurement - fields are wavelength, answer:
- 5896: 3.168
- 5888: 3.355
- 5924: 3.568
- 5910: 3.549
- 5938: 3.405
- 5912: 3.467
